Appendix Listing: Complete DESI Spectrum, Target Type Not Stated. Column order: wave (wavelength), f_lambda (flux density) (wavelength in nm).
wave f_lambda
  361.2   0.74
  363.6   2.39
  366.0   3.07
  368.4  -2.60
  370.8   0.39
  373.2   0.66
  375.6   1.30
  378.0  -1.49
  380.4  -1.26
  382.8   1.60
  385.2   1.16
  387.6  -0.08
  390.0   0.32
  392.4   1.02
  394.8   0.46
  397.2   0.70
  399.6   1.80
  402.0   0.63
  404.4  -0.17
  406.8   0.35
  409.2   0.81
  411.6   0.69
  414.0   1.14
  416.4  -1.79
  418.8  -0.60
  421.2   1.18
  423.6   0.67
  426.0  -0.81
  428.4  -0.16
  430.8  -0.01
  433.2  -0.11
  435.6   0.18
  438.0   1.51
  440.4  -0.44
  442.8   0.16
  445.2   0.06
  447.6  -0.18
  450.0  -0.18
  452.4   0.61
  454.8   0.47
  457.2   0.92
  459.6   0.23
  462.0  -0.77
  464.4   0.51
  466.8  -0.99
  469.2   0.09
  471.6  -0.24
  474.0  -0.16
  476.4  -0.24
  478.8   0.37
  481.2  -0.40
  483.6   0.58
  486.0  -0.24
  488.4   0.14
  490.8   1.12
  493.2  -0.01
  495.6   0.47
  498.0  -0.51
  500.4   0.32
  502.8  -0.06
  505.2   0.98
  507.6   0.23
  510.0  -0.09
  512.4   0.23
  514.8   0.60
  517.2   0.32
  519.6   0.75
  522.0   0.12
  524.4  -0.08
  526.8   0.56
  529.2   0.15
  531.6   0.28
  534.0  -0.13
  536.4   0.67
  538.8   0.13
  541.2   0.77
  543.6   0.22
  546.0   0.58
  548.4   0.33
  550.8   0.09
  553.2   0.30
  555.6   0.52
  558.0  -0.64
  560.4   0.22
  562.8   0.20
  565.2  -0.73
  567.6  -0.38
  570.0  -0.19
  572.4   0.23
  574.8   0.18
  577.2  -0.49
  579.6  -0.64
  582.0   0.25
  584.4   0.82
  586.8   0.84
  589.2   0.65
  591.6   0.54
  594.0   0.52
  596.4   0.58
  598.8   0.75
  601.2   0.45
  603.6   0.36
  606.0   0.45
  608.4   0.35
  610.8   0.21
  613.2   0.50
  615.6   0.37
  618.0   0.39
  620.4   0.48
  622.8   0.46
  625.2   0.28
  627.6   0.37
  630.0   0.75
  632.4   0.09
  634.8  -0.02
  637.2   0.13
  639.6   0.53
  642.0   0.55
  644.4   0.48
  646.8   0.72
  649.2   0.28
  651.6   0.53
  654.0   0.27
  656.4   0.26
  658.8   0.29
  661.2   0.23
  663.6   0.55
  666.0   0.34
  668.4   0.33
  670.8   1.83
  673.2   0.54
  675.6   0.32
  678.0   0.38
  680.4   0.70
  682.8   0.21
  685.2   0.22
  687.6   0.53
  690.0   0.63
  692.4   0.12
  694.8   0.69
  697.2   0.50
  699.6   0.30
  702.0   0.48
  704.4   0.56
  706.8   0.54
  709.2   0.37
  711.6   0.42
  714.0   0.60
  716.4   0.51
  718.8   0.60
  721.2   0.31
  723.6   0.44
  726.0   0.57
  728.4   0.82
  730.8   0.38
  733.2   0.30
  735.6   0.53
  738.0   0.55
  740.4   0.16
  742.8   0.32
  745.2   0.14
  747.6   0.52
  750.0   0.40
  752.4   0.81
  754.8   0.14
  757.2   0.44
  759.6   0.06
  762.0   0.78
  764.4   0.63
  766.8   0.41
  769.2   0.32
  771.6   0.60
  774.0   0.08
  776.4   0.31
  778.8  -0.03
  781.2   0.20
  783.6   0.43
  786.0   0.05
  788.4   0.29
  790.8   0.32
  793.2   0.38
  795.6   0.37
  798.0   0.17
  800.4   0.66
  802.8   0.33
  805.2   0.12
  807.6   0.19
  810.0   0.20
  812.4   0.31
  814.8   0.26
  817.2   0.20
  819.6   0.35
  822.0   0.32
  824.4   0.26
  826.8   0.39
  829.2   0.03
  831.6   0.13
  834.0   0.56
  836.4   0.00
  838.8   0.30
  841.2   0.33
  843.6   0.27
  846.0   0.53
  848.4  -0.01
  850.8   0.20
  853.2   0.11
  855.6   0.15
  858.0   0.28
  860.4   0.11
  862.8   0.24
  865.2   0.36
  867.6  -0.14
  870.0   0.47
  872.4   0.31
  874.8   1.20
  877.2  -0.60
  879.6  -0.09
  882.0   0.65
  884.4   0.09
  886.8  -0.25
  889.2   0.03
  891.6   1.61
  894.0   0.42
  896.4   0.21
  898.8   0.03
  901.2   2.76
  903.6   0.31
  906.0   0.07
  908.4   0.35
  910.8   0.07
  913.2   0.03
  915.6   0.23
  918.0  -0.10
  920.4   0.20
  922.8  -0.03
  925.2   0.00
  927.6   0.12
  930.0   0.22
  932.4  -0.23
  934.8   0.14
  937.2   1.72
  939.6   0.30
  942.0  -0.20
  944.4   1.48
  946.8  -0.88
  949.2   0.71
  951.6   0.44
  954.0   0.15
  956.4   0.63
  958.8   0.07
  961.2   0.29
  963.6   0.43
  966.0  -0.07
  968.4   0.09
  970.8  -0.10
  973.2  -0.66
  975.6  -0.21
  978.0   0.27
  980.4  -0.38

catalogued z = 0.80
